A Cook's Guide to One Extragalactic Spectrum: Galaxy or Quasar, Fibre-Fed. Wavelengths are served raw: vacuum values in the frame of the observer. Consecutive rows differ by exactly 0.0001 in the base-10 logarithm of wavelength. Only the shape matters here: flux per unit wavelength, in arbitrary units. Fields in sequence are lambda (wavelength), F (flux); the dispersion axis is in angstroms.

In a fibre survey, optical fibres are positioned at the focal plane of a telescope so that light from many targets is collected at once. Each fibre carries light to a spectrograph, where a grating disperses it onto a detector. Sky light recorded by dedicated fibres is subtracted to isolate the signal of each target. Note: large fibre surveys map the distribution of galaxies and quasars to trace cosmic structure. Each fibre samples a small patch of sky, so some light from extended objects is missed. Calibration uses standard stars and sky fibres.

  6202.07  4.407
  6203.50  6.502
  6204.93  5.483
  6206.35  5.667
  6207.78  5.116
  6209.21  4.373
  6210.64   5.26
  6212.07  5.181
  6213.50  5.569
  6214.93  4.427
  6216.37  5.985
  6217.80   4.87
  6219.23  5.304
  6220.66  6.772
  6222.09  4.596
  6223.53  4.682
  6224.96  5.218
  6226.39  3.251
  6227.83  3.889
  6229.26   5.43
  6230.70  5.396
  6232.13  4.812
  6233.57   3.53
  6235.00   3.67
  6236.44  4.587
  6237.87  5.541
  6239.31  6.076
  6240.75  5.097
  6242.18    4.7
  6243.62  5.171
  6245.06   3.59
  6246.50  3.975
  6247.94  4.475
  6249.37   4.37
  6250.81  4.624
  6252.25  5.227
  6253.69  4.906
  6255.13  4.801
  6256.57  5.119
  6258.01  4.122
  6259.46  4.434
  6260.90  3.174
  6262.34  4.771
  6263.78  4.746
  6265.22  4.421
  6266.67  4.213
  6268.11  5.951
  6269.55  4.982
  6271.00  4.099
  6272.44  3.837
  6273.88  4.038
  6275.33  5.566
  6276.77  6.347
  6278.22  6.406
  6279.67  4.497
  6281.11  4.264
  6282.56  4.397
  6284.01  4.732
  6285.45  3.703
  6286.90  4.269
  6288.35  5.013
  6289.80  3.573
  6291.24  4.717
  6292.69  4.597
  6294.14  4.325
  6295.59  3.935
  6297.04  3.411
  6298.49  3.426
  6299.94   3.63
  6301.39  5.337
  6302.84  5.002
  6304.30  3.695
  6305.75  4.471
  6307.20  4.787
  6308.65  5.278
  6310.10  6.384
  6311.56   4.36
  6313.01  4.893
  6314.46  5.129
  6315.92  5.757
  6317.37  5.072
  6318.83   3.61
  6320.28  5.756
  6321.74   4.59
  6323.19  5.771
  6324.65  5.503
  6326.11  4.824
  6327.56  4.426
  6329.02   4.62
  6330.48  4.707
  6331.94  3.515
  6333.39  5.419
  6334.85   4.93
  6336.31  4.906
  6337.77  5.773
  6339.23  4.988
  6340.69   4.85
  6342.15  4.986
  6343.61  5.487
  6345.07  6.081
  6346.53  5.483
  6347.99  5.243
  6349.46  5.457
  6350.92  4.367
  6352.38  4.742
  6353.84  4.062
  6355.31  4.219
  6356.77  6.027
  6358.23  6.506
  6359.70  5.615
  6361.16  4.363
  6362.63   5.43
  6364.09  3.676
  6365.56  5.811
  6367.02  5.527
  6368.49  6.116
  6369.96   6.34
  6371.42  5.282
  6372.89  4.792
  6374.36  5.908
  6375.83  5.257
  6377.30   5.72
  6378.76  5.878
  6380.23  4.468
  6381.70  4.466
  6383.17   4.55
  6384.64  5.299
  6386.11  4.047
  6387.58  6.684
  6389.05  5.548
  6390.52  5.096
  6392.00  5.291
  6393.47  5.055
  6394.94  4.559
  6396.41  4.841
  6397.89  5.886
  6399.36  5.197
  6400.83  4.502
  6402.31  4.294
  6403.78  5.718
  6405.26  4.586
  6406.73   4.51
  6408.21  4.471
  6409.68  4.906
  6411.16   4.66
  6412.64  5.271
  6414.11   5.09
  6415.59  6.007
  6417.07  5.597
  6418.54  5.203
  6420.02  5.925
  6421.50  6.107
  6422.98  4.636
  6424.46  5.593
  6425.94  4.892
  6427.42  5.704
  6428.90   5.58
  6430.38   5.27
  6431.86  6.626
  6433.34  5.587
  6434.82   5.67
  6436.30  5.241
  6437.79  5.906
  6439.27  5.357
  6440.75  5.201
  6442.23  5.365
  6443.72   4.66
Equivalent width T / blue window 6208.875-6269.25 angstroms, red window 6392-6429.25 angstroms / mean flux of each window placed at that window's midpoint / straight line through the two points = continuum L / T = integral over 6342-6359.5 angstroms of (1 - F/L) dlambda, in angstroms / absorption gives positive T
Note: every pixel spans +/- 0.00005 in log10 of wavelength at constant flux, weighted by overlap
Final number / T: -0.8 angstroms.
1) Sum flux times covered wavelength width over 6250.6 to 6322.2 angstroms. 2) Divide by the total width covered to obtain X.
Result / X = 4.65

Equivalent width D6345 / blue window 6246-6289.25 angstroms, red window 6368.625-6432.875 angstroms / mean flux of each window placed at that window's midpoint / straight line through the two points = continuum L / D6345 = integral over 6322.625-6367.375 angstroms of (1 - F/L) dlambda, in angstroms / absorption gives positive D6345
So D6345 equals -0.6 angstroms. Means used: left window 4.65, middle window 5.07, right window 5.25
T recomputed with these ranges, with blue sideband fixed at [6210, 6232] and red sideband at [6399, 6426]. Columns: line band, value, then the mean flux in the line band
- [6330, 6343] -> 0.5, 4.91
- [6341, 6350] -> -0.6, 5.43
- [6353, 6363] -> -0.1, 5.16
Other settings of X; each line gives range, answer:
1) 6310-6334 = 4.92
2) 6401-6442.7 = 5.31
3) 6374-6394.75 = 5.2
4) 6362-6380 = 5.45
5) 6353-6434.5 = 5.24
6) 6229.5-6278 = 4.7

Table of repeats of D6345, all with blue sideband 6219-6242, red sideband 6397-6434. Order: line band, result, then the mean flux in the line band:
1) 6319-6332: 0.50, 4.87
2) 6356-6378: -1.40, 5.49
